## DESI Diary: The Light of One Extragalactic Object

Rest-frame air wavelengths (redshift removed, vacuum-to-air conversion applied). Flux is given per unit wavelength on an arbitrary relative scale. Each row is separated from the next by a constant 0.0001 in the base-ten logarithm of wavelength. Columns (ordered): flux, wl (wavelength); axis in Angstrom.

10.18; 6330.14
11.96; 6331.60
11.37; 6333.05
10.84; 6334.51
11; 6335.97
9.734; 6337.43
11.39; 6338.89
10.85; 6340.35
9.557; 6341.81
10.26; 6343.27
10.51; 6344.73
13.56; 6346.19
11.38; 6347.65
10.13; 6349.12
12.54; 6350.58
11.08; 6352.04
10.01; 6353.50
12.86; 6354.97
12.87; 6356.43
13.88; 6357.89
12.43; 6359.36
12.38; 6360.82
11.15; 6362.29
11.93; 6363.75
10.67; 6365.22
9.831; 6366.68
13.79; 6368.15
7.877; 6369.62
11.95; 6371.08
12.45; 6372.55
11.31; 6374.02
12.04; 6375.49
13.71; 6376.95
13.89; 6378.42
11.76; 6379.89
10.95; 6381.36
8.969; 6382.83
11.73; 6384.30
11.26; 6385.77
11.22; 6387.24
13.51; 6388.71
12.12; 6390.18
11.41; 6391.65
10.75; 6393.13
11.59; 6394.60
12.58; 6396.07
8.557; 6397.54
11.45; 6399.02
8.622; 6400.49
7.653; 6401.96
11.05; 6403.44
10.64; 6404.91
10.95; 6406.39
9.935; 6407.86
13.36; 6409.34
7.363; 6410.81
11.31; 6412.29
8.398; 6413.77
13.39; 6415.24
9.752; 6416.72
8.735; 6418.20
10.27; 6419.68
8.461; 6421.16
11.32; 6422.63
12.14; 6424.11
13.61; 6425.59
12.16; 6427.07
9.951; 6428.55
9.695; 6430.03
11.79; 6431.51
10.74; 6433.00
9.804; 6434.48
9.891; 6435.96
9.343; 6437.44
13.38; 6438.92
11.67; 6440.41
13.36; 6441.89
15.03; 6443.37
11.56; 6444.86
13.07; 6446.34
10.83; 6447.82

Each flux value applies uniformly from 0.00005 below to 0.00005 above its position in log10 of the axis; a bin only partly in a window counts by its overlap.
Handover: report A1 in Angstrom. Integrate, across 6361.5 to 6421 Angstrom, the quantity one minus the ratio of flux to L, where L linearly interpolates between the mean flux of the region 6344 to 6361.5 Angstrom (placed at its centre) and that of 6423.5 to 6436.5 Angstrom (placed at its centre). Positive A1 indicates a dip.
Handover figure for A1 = 2.9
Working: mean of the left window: 12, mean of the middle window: 11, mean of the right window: 11.1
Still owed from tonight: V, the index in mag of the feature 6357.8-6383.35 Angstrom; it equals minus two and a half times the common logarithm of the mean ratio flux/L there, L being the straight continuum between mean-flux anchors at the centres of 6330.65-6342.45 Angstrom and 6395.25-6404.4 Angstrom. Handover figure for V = -0.13 mag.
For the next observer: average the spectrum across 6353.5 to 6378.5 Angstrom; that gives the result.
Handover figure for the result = 12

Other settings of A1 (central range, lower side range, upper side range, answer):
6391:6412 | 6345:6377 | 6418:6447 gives 2.0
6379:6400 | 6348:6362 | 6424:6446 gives 1.0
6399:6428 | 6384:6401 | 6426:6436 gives 1.2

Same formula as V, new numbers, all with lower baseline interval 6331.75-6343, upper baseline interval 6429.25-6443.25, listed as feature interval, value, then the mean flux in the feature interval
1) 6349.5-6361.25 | -0.13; 12.2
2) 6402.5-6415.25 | 0.06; 10.5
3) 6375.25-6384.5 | -0.09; 11.9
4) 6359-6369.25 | -0.07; 11.6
